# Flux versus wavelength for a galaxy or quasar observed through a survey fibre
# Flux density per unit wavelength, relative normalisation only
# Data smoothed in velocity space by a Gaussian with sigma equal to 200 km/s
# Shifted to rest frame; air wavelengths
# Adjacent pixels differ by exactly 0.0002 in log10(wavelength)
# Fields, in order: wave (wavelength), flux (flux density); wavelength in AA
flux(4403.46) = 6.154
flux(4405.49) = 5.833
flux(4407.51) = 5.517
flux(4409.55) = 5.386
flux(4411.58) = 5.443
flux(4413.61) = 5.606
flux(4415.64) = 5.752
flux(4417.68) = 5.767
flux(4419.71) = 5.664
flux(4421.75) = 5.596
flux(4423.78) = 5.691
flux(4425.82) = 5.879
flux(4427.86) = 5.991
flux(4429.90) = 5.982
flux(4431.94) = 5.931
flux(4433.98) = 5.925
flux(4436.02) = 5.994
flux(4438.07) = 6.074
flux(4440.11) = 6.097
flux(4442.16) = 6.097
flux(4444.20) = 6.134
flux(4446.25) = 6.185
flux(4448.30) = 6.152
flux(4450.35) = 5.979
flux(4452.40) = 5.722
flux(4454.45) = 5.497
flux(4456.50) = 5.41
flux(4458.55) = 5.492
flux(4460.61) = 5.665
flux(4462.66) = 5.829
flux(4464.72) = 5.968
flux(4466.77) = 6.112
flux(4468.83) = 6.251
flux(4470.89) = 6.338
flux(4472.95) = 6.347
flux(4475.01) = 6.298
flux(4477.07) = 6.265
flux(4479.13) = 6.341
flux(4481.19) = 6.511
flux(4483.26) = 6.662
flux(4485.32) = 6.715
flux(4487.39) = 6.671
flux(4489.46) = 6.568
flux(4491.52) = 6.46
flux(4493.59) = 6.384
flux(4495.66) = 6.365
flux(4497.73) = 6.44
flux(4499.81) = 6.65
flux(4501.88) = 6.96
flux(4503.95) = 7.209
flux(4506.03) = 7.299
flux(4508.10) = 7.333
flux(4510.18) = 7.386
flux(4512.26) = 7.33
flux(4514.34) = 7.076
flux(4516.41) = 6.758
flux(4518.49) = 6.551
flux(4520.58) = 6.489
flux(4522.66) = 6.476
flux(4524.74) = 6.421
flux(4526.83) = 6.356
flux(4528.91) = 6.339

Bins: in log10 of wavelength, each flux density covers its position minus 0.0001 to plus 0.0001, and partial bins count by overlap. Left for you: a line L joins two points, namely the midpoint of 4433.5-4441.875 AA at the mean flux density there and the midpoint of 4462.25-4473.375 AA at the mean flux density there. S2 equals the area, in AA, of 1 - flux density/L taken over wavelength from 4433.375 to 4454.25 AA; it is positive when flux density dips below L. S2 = 0.1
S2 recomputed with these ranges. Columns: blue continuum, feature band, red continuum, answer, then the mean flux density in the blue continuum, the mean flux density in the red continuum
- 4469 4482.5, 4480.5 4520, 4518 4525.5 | -2.38 AA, 6.35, 6.48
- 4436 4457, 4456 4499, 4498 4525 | 1.07 AA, 5.95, 6.92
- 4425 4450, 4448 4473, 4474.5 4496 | 1.49 AA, 6.04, 6.49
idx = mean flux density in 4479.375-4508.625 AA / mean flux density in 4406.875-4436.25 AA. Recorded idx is 1.2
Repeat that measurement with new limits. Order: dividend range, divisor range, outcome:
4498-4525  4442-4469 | 1.18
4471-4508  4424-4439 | 1.11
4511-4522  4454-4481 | 1.14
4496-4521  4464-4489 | 1.09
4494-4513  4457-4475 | 1.16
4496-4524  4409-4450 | 1.17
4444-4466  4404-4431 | 1.02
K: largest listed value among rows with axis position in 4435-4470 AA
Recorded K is 6.251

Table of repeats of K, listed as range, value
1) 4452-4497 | 6.715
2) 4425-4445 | 6.134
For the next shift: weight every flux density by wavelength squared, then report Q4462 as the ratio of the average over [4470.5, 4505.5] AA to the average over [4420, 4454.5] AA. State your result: 1.13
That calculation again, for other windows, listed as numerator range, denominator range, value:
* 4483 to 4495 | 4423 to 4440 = 1.13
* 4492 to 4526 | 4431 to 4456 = 1.17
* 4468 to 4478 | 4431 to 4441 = 1.07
